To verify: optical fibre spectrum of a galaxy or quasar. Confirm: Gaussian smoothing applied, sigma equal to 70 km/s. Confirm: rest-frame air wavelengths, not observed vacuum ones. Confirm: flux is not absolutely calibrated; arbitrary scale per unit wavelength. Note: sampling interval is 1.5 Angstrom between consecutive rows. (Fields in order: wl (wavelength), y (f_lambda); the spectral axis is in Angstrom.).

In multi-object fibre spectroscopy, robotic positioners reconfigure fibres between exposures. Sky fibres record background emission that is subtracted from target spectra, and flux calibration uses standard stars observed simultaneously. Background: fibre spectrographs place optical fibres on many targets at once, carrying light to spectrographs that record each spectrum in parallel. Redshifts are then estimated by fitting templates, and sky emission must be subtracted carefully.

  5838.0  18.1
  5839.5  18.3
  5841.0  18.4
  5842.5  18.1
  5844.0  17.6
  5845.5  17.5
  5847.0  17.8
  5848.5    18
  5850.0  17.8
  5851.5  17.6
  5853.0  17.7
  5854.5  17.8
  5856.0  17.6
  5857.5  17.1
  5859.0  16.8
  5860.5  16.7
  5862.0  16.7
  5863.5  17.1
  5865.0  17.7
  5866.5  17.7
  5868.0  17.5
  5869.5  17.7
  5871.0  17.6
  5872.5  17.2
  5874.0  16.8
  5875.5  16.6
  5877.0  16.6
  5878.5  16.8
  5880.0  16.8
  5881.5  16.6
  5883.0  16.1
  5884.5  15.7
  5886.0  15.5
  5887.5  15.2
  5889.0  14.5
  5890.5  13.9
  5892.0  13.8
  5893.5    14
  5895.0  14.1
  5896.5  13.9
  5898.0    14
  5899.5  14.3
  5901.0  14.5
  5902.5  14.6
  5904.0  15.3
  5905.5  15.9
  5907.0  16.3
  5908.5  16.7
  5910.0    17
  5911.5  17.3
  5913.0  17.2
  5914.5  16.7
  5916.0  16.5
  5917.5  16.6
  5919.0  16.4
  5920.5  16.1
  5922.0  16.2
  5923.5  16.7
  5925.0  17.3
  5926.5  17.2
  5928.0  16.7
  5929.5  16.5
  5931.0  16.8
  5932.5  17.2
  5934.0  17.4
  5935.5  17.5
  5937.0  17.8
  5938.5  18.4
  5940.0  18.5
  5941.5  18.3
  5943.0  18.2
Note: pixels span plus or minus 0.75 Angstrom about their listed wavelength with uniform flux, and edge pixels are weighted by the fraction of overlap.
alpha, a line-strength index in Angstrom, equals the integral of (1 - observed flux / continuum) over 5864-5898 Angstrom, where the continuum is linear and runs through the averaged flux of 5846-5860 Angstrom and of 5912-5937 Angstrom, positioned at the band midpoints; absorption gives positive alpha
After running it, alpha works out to 2.6 Angstrom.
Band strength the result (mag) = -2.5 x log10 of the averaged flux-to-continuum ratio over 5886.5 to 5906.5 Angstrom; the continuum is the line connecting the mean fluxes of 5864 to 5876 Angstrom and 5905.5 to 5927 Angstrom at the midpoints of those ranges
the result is 0.17 mag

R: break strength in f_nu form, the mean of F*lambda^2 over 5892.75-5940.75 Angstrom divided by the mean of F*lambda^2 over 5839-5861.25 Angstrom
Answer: 0.95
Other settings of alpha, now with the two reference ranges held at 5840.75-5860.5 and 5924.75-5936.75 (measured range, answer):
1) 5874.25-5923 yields 4.5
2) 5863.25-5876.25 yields 0.1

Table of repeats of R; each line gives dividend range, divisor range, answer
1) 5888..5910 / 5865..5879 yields 0.87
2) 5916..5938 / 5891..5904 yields 1.20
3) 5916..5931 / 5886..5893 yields 1.16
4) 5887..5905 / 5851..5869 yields 0.84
